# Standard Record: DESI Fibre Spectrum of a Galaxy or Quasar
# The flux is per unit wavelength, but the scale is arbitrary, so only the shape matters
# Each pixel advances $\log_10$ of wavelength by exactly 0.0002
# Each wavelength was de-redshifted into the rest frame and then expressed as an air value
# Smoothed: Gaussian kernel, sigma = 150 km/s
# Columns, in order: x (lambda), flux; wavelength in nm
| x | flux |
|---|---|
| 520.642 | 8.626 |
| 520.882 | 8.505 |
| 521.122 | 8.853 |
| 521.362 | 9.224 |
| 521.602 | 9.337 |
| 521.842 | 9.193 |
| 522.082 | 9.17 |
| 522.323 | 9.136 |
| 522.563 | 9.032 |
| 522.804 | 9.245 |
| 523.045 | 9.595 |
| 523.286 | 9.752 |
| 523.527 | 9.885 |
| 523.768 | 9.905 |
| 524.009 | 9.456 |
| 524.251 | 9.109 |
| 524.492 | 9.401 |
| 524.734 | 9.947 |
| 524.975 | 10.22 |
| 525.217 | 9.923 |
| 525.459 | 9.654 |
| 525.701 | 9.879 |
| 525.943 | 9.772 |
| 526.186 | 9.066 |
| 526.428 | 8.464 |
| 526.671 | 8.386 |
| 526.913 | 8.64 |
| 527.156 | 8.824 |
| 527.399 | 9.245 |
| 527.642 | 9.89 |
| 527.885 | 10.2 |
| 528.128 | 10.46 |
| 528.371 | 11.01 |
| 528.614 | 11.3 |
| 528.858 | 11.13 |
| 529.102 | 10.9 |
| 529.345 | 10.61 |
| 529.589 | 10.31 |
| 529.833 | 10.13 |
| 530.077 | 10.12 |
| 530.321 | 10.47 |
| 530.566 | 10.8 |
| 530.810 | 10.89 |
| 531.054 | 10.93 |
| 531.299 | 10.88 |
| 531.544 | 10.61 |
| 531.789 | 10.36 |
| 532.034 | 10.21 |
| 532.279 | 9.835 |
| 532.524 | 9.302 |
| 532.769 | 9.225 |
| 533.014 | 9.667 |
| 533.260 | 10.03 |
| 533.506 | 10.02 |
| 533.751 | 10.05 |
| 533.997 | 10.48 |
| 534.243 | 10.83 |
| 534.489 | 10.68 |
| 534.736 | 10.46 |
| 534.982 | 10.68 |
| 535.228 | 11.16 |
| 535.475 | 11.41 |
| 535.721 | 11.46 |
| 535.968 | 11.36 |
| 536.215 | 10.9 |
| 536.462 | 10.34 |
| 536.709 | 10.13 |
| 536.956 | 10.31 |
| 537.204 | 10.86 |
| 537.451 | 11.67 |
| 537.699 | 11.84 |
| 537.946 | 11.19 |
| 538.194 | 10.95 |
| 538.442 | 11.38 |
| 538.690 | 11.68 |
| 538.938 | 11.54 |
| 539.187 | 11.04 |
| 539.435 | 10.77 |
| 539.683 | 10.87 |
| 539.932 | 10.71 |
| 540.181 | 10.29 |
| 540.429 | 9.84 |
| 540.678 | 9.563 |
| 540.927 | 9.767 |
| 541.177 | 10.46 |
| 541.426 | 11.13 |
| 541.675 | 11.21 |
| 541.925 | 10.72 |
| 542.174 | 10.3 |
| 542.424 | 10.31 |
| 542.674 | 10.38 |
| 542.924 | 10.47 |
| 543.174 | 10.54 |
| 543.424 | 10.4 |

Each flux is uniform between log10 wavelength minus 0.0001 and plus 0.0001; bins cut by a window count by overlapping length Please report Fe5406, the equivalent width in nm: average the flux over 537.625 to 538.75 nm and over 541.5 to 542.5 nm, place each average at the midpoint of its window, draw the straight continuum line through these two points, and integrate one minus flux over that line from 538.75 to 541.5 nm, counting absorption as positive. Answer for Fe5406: 0.116 nm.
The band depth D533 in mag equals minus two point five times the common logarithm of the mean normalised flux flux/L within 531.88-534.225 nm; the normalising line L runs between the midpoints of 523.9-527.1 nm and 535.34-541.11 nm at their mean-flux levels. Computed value 0.04 mag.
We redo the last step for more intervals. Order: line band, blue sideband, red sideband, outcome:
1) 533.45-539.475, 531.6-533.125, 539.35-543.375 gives -0.09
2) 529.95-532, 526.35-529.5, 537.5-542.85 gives -0.05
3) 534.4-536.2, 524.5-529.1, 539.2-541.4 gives -0.09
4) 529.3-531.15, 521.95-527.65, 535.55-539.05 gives -0.04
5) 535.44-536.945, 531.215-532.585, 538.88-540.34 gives -0.03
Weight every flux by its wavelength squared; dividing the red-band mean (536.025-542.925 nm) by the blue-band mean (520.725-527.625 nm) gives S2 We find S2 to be 1.22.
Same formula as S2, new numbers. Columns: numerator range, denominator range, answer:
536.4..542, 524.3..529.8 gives 1.14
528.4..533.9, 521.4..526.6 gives 1.12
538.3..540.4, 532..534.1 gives 1.14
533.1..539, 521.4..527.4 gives 1.21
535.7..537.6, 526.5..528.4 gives 1.18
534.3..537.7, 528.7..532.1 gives 1.05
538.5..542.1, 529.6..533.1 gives 1.08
